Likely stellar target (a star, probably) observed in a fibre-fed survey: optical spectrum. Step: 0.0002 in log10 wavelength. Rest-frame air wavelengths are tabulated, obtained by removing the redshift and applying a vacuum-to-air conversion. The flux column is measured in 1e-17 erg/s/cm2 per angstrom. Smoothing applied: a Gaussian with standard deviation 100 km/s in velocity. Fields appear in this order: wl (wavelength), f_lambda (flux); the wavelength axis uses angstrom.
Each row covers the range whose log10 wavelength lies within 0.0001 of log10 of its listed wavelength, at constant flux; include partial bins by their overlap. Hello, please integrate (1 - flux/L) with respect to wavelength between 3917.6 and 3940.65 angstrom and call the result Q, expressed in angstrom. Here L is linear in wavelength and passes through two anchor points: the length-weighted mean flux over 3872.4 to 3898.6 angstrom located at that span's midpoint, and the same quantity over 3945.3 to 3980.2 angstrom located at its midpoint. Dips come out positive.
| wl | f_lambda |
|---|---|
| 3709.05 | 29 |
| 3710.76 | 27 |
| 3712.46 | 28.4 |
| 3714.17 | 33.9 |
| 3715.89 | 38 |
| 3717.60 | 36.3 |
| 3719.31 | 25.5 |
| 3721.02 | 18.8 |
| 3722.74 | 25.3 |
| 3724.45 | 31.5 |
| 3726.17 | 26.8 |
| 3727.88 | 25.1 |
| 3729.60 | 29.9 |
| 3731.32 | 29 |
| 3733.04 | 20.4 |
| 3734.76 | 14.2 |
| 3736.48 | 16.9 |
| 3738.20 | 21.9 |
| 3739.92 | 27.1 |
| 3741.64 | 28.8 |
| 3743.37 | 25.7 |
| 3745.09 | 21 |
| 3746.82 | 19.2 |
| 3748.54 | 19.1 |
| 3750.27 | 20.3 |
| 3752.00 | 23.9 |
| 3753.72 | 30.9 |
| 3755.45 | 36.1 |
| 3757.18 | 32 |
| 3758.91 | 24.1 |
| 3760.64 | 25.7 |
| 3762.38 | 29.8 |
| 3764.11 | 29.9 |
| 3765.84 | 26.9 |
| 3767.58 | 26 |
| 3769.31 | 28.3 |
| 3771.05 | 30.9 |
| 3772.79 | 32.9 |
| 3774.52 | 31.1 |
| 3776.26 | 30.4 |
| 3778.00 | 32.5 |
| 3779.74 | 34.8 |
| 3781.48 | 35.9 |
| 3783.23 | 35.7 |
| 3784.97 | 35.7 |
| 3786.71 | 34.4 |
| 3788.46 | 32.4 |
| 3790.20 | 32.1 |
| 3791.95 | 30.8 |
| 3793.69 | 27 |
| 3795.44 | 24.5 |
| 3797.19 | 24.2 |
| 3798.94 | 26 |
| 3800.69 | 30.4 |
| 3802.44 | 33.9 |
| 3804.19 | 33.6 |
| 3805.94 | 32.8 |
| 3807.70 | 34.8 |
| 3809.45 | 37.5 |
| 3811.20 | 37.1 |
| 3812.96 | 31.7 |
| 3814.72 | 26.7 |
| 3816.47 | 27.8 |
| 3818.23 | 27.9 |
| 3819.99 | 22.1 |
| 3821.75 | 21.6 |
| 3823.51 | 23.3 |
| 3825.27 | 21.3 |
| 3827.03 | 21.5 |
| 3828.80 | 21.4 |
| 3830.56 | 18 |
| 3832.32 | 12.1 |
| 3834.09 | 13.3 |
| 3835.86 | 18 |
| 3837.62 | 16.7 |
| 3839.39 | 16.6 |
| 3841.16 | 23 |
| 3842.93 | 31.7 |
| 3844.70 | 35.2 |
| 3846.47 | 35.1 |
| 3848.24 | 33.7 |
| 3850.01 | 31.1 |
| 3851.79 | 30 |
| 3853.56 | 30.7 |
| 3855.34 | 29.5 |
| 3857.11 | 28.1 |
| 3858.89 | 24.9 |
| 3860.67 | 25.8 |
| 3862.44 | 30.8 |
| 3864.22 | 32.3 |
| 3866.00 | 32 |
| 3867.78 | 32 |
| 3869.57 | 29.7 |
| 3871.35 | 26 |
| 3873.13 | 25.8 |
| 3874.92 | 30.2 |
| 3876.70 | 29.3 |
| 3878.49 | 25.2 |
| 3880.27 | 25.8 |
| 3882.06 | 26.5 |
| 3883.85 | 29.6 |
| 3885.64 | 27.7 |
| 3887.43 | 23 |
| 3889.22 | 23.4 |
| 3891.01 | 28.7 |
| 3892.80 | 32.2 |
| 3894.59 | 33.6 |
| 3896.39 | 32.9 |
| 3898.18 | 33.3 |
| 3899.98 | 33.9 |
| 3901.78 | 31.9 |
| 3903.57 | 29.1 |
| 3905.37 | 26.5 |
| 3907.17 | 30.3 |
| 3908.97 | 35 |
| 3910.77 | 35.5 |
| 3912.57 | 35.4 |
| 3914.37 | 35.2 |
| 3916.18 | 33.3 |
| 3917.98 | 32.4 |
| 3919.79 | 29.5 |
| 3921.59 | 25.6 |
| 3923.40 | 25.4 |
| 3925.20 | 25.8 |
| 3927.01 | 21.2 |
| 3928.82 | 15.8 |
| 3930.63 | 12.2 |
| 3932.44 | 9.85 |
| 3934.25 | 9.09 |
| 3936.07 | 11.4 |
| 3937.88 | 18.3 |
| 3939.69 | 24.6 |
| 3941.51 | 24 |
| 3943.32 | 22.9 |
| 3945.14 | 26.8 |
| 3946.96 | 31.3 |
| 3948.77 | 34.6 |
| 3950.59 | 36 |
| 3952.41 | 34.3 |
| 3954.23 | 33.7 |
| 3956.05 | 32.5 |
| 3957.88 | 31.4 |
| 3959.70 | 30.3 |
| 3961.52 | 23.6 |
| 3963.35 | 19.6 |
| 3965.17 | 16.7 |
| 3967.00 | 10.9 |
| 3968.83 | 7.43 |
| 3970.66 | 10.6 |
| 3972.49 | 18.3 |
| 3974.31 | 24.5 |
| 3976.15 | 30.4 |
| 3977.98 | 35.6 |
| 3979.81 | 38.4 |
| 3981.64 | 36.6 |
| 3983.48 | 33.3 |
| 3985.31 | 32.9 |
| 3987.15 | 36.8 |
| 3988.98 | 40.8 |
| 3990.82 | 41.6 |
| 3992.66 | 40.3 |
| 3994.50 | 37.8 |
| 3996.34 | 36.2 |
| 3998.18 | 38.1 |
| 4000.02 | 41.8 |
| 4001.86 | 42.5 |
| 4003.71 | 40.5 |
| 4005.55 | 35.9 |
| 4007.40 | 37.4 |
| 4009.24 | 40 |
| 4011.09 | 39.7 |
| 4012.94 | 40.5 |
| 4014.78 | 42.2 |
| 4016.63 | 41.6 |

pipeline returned 6.3 angstrom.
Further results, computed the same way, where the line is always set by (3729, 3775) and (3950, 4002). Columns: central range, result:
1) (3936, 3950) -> 2.2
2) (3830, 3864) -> 2.7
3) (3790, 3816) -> -3.6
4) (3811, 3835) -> 4.0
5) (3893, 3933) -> 0.9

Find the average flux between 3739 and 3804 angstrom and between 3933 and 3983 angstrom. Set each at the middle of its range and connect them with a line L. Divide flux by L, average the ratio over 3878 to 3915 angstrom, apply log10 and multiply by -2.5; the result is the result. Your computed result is -0.15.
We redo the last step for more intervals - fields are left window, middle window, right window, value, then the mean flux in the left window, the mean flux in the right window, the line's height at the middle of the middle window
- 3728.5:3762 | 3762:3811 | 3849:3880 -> -0.20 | 24.6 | 29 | 26.1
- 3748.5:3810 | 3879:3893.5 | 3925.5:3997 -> 0.04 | 30.3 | 26.5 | 28.1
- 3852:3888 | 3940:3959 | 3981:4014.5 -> 0.14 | 28.3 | 38.6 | 34.7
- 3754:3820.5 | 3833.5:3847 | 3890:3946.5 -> 0.22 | 30.7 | 26.5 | 29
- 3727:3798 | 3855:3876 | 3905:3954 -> -0.09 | 27.8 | 26.1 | 26.7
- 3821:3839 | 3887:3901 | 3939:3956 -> -0.22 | 18.6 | 30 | 24.8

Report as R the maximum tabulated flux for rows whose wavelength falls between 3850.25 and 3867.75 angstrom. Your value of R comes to 32.3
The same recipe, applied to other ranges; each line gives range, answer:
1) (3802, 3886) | 37.5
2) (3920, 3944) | 25.8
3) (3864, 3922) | 35.5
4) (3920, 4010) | 42.5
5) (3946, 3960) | 36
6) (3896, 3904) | 33.9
